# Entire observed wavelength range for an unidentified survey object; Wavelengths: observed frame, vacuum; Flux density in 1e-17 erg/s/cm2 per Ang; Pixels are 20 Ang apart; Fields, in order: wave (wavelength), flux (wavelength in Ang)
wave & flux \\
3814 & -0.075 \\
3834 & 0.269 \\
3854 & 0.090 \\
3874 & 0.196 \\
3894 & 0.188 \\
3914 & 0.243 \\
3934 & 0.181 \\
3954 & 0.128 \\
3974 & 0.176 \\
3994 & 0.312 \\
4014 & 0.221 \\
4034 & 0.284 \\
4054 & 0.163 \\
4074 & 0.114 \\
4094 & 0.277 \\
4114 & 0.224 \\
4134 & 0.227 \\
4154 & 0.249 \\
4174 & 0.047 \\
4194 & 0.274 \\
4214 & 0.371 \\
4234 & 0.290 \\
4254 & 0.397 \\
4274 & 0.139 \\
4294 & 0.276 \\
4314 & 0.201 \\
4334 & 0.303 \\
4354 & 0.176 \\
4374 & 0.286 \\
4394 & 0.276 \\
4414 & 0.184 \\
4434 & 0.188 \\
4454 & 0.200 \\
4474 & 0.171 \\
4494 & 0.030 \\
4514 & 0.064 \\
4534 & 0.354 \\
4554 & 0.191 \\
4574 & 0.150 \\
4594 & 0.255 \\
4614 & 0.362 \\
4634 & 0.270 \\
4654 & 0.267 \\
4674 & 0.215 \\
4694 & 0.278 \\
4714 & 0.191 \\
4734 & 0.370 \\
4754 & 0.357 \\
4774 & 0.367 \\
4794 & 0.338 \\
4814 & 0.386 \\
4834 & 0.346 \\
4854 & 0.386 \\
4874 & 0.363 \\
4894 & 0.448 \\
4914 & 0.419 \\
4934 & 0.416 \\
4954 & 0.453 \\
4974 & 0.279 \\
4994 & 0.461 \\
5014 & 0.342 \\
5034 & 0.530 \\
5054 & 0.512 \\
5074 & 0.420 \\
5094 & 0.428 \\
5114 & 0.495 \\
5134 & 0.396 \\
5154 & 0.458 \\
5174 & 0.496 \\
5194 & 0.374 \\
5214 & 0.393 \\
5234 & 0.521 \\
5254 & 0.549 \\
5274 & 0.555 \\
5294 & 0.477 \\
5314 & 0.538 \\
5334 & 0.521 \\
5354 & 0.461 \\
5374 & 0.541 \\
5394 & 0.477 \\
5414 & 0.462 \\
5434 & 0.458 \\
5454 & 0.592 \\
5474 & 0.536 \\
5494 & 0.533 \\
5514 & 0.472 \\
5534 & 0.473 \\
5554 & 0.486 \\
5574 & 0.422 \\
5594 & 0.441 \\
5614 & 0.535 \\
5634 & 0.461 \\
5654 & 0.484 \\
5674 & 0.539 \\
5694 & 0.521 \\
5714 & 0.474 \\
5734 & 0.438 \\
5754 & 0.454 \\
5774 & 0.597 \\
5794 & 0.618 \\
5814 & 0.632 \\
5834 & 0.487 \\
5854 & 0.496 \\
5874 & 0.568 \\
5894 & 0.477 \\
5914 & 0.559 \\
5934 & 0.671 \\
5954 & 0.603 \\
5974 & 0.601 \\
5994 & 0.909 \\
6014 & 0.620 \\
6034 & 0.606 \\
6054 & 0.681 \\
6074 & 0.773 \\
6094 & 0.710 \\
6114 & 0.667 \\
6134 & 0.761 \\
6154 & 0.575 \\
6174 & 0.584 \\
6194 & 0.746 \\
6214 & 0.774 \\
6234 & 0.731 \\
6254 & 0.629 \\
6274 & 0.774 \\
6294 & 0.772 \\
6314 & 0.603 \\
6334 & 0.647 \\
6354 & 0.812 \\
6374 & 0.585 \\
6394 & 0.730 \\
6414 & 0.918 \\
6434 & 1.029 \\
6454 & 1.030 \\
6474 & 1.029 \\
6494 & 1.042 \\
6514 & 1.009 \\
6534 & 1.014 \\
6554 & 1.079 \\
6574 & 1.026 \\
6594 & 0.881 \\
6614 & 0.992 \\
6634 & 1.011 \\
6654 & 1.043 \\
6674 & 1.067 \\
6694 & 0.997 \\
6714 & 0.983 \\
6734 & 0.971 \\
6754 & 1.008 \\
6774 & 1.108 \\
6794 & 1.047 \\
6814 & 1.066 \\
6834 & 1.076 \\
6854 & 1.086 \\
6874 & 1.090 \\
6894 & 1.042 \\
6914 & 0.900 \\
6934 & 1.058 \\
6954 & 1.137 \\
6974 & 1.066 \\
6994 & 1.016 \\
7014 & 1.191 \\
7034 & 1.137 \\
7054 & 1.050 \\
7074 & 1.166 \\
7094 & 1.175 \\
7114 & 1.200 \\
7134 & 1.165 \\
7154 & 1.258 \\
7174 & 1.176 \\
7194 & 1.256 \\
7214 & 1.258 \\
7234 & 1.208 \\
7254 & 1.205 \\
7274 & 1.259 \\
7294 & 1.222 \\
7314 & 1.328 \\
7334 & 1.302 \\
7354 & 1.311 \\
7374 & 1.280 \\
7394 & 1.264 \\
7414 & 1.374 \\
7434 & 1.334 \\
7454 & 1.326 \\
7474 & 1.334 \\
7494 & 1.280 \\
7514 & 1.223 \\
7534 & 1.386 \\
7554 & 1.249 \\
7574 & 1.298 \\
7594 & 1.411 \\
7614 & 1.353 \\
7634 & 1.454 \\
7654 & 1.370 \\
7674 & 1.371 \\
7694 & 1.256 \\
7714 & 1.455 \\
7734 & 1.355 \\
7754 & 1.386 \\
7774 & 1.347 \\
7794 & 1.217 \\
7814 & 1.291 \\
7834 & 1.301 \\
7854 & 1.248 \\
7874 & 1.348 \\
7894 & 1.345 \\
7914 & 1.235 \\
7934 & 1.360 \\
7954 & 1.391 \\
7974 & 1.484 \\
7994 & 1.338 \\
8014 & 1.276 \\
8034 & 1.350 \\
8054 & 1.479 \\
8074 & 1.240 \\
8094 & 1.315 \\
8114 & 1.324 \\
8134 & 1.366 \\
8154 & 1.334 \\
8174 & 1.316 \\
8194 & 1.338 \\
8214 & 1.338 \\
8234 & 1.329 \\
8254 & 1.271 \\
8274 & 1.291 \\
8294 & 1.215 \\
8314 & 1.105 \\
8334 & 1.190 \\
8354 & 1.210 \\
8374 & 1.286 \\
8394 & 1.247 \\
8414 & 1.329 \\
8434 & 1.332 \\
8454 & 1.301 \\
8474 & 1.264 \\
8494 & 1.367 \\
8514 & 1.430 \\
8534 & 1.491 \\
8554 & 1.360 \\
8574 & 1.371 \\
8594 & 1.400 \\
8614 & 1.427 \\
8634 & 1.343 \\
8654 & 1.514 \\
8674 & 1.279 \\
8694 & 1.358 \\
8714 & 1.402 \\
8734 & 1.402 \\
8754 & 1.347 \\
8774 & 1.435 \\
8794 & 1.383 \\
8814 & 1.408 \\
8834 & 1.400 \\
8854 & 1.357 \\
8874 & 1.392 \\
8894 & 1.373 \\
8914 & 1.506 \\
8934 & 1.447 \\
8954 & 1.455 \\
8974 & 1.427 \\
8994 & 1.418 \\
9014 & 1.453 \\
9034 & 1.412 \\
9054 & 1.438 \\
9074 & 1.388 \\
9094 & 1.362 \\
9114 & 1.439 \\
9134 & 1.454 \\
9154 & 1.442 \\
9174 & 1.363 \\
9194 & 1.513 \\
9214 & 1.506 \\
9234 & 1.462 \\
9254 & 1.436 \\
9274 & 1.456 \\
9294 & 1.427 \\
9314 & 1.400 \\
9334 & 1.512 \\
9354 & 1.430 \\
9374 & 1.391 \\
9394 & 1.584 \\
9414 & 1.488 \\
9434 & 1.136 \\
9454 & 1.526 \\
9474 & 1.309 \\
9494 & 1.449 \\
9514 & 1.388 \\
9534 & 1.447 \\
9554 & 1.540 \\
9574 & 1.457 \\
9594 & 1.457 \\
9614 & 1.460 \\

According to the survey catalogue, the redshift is 0.607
